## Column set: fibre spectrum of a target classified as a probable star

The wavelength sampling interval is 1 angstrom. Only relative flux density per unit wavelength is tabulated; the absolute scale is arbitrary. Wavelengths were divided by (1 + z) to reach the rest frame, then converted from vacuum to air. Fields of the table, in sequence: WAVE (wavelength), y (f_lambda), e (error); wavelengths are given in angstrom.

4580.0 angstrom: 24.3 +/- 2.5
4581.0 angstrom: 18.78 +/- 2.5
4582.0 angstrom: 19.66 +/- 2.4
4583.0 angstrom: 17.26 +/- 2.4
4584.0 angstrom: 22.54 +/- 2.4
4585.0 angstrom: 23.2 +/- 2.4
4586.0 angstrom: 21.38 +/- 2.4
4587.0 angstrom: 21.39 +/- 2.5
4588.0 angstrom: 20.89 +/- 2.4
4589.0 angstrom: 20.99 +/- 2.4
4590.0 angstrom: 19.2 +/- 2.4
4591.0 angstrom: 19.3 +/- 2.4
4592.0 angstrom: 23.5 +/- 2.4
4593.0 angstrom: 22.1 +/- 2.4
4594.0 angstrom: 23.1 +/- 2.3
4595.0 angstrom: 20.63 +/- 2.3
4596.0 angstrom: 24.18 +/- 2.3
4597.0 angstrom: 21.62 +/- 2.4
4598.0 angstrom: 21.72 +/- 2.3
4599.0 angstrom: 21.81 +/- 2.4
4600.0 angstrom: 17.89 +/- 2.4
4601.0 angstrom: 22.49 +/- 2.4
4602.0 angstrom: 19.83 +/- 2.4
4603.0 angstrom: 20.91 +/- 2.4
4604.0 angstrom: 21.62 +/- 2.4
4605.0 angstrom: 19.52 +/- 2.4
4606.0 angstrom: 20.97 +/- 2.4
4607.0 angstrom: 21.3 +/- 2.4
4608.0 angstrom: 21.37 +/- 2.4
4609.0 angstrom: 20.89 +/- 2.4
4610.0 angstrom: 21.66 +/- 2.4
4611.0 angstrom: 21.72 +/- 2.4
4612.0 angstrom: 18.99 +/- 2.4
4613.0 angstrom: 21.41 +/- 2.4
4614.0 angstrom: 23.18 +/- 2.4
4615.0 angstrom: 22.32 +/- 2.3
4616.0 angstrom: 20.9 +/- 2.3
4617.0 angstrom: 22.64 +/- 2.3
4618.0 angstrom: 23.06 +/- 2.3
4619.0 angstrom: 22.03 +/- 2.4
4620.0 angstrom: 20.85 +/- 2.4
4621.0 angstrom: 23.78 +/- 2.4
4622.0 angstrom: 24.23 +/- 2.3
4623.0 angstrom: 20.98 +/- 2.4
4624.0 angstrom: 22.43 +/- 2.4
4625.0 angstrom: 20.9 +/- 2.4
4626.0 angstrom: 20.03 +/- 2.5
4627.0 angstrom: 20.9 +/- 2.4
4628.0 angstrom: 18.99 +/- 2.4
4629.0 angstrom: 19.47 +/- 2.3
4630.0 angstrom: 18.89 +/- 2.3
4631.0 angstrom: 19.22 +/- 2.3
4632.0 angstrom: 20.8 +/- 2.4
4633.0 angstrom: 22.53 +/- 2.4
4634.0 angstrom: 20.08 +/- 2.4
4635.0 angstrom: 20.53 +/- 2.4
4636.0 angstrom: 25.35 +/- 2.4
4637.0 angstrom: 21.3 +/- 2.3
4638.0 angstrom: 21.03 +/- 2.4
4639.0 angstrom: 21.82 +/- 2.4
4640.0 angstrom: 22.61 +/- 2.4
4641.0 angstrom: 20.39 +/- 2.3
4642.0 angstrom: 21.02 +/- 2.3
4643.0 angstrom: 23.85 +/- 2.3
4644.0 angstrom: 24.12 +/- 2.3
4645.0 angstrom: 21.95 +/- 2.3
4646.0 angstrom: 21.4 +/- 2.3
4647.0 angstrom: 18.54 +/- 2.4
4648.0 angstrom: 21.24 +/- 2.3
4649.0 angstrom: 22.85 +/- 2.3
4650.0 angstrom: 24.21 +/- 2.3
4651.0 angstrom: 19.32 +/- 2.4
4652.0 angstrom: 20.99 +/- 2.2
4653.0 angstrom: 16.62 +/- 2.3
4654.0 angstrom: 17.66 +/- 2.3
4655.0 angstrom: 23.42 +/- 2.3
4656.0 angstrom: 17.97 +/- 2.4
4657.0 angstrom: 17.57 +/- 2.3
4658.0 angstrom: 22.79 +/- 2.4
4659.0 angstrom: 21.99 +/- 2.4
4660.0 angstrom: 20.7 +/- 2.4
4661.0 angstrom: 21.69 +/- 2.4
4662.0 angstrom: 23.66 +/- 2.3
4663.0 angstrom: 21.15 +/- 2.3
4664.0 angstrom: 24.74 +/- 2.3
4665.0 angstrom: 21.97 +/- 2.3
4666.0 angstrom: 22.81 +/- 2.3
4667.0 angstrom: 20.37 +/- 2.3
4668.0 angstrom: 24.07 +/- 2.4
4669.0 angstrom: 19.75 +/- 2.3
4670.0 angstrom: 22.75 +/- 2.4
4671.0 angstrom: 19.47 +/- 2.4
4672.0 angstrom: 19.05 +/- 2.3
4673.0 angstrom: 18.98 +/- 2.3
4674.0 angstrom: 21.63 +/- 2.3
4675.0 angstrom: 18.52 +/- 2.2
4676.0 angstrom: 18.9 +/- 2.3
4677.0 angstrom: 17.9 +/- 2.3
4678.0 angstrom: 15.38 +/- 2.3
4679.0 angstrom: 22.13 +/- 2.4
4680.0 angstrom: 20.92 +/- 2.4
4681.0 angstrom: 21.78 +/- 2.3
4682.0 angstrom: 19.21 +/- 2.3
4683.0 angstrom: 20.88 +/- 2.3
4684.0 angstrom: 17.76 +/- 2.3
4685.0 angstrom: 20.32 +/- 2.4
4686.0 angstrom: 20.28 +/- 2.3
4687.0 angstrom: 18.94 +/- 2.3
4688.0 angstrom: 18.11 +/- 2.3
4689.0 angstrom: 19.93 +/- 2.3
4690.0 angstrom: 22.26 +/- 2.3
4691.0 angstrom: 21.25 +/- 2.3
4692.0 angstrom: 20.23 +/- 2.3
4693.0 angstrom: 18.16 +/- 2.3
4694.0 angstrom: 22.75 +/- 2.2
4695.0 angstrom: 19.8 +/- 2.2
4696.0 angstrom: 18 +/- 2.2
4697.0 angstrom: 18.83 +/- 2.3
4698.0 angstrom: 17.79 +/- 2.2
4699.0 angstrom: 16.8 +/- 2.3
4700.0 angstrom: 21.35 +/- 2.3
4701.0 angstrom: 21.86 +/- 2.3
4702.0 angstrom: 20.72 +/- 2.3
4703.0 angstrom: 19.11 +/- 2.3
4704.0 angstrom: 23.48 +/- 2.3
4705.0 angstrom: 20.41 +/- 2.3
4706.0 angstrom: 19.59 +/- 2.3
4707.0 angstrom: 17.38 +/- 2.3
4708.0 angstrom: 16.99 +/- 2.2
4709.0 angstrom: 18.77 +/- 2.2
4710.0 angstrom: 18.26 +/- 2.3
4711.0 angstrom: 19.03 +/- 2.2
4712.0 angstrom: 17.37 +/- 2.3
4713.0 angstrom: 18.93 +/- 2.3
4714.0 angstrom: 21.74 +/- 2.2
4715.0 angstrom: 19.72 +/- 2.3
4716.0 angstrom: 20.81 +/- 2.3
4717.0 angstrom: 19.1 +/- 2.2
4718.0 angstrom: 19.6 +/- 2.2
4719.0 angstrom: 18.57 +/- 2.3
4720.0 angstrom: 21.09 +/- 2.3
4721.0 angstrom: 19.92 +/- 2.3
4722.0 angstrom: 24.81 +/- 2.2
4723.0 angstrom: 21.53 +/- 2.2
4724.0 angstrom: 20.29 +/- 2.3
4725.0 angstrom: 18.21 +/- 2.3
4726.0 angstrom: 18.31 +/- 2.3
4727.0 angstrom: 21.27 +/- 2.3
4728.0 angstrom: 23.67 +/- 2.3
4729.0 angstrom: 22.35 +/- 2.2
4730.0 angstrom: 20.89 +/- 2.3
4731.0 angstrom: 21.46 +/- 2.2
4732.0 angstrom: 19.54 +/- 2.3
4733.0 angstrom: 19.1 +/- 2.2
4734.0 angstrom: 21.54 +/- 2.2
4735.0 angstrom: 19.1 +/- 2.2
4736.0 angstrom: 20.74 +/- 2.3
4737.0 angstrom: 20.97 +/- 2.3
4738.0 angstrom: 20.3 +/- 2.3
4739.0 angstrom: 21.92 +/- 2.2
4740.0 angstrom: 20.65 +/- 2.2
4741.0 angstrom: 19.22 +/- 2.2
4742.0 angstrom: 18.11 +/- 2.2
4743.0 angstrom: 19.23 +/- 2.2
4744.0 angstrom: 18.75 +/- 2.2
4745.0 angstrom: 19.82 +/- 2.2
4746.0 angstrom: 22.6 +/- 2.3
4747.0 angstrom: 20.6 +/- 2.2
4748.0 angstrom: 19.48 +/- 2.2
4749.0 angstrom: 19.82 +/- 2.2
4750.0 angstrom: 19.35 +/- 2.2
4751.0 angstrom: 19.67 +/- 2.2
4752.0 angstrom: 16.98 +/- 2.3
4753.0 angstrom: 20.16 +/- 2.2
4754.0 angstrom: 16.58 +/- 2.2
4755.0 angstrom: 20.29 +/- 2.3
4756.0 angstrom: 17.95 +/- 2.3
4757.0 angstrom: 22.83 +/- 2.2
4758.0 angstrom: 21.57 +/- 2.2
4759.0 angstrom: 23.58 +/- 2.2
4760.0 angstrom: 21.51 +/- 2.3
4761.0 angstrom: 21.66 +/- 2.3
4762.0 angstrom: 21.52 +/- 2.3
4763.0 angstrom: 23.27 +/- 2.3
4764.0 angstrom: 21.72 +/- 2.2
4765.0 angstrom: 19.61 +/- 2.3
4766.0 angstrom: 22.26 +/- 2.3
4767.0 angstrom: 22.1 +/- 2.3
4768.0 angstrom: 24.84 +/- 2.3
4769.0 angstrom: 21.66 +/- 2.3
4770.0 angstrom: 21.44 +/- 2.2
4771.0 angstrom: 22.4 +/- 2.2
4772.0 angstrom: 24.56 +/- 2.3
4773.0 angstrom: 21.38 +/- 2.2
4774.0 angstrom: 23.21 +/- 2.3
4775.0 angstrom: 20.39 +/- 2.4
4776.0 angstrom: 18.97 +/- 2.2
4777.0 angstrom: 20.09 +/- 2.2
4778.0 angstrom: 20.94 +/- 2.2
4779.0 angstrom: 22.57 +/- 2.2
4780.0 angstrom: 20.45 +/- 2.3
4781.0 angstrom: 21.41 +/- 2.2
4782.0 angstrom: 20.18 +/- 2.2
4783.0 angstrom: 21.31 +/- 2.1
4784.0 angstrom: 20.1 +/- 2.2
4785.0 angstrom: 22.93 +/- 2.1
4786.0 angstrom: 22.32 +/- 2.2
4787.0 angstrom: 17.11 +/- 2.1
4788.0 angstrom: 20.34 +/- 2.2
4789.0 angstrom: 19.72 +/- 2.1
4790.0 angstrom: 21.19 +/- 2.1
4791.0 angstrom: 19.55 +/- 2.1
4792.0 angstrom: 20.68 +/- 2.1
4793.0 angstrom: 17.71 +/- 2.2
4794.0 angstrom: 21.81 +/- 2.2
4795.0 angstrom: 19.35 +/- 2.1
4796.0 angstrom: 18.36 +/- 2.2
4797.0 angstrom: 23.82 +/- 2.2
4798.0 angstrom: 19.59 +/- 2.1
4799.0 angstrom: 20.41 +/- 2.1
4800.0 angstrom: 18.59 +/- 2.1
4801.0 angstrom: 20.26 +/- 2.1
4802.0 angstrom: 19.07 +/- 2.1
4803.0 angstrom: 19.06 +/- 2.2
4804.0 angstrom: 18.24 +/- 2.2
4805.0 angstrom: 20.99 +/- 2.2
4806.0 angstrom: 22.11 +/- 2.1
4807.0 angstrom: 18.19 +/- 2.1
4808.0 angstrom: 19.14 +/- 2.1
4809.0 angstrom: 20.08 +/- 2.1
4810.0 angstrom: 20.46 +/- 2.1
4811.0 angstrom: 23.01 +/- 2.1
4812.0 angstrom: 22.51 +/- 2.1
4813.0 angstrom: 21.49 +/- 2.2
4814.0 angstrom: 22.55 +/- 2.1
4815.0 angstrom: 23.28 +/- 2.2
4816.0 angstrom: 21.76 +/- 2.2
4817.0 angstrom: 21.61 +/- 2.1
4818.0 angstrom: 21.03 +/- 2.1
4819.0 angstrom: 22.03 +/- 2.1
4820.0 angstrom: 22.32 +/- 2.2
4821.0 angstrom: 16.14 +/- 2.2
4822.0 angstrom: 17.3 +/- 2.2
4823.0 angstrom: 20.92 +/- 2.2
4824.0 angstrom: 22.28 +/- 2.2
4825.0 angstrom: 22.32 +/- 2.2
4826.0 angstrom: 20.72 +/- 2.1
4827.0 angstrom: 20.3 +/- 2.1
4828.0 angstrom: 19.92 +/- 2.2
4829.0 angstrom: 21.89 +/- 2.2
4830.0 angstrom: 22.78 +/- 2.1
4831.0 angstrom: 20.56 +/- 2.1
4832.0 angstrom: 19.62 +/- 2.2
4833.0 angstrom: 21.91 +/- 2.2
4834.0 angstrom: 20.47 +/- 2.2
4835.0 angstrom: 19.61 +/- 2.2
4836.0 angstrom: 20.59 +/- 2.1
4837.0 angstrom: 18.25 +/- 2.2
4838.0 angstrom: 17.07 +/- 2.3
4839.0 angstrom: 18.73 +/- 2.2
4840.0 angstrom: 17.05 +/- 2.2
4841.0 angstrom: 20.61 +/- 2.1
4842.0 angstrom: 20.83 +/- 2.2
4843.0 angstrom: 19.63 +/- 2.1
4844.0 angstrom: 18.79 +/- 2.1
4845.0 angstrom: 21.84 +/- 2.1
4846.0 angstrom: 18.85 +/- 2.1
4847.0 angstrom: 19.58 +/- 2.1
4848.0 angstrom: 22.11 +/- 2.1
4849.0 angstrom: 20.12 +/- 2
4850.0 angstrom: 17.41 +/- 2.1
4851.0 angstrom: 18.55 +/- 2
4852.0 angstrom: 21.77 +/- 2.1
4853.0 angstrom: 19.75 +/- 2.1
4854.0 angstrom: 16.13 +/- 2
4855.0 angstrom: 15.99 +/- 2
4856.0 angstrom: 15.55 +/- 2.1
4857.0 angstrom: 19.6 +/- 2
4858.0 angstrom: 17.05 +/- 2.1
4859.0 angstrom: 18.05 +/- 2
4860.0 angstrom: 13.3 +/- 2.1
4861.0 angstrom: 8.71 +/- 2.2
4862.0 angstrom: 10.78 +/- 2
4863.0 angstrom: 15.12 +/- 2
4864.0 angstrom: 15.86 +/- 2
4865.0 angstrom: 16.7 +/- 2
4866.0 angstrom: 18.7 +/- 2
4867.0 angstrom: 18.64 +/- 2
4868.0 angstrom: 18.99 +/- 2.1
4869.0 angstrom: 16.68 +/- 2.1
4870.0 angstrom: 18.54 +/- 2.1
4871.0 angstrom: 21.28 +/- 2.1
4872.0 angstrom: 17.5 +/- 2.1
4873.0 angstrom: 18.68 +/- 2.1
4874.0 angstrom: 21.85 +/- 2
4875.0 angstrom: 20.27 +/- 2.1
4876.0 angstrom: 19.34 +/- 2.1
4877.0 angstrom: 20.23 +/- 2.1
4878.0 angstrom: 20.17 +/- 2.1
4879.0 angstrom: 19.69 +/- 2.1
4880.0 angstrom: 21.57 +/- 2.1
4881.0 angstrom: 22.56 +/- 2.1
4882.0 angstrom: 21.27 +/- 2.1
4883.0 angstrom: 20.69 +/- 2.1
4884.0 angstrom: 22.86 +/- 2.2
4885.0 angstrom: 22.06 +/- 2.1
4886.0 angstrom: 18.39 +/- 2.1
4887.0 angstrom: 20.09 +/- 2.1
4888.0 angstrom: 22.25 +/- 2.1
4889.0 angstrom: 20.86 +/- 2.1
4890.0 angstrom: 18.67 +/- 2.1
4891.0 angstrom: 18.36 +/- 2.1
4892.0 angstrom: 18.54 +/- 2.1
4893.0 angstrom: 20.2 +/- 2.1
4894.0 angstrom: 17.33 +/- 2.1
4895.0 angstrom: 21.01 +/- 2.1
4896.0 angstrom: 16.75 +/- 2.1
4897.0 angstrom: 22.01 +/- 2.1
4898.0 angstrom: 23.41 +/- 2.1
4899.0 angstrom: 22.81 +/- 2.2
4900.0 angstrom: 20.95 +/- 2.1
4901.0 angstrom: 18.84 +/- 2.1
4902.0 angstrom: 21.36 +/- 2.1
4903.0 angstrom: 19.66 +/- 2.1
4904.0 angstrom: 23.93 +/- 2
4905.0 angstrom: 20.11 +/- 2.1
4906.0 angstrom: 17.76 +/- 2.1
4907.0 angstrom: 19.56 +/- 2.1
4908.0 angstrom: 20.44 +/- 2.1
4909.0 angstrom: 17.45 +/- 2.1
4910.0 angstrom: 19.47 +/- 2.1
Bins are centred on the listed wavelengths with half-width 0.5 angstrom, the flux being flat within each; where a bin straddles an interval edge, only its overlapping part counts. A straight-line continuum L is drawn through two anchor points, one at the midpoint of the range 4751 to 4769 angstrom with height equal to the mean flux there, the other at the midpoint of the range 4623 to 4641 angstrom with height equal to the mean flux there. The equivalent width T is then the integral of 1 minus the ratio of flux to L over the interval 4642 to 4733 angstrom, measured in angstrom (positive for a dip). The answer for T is 2.8 angstrom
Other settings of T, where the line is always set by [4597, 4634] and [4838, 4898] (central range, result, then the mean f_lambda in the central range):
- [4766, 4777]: -1.2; 22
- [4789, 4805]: -0.3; 19.9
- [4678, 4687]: 0.2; 20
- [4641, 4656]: -0.2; 21.1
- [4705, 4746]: 0.4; 20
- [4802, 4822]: -1.3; 20.7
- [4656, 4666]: -0.4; 21.7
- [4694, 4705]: 0.3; 19.9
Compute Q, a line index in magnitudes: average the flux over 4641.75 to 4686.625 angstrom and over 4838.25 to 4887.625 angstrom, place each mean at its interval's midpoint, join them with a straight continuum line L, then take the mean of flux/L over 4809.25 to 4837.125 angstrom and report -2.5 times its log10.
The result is -0.10 mag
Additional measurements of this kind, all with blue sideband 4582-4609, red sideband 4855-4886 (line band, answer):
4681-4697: 0.02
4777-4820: -0.09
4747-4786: -0.09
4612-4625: -0.06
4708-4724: 0.00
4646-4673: -0.03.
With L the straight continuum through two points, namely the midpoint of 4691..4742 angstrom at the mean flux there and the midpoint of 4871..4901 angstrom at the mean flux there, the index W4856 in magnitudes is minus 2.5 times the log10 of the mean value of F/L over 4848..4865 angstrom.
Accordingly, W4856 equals 0.21 mag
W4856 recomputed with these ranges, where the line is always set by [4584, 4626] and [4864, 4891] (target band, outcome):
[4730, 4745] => 0.03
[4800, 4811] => 0.02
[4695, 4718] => 0.08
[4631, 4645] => -0.03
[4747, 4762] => 0.02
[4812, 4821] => -0.08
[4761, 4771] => -0.08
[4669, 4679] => 0.09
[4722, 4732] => -0.01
